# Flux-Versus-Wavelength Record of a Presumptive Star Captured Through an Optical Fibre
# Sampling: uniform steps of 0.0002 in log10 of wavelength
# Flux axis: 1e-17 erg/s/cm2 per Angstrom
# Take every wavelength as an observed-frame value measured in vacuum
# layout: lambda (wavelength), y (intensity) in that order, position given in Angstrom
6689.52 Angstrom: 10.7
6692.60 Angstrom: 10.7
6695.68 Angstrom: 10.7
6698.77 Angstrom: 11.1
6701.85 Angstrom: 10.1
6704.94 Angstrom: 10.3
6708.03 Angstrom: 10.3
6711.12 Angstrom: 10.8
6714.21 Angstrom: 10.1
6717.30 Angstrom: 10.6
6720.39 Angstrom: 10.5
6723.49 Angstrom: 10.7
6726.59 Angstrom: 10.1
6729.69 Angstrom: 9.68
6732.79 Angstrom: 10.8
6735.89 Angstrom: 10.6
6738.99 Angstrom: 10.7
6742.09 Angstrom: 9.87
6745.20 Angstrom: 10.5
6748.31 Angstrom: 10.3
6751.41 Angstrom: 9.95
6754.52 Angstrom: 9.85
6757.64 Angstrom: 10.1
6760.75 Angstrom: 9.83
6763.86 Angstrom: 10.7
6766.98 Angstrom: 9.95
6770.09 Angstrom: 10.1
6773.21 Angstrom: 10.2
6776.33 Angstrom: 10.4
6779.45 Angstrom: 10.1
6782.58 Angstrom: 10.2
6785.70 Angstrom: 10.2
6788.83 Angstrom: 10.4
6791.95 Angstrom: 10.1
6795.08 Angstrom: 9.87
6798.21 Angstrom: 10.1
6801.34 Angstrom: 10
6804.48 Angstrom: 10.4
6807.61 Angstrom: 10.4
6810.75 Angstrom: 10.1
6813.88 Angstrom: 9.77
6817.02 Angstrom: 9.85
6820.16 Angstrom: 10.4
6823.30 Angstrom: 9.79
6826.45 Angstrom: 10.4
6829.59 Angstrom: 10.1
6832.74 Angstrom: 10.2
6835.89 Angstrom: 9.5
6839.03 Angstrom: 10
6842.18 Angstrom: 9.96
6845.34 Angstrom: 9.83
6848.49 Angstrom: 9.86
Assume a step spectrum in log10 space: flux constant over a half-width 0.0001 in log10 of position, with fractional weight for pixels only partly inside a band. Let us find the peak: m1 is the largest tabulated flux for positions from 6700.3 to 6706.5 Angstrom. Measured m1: 10.3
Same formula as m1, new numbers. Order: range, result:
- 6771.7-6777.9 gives 10.4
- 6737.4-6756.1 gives 10.7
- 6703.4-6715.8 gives 10.8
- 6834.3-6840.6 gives 10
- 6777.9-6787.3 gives 10.2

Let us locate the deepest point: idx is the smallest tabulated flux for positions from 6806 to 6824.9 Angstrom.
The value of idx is 9.77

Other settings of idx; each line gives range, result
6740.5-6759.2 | 9.85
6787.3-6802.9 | 9.87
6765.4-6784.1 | 9.95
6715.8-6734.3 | 9.68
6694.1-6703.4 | 10.1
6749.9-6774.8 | 9.83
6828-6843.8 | 9.5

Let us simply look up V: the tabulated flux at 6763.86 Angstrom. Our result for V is 10.7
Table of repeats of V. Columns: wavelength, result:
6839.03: 10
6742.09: 9.87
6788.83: 10.4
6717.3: 10.6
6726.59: 10.1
